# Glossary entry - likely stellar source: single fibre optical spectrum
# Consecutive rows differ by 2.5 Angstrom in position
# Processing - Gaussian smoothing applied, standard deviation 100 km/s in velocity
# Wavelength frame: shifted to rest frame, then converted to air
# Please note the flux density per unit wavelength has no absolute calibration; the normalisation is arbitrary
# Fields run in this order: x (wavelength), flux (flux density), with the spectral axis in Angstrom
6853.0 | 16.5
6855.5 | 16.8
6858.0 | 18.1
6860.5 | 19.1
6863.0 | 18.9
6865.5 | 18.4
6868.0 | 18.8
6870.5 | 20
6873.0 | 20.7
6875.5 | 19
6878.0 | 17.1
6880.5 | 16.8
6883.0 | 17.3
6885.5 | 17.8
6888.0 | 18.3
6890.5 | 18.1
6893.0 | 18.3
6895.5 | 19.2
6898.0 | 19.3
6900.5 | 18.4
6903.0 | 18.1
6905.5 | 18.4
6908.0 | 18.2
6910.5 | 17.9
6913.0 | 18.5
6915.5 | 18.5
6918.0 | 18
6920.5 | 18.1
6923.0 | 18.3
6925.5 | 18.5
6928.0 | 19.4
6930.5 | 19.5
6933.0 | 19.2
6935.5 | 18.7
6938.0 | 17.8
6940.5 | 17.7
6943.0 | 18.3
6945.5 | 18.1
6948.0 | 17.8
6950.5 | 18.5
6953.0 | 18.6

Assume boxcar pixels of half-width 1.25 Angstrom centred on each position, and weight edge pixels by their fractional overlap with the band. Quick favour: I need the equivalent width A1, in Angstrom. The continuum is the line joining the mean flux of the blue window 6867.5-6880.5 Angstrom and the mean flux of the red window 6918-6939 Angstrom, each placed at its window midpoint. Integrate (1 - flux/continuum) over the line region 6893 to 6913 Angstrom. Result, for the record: 0.3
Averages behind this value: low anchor 18.9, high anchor 18.7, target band 18.5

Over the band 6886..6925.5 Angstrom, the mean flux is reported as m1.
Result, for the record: 18.4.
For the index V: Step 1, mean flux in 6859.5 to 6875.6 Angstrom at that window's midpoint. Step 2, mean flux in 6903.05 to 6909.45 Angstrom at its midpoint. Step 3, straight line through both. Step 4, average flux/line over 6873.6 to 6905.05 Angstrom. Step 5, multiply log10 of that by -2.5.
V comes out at 0.029 mag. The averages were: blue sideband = 19.3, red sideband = 18.3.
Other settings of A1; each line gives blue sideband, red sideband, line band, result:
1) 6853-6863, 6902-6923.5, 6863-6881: -0.8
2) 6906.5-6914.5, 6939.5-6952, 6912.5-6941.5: -0.6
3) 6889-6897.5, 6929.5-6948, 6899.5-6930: 0.2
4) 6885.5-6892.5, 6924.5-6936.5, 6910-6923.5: 0.4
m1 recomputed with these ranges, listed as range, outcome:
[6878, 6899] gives 18.1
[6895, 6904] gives 18.7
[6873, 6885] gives 17.9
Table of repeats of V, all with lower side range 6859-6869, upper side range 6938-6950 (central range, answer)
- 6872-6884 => 0.03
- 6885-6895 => 0.02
